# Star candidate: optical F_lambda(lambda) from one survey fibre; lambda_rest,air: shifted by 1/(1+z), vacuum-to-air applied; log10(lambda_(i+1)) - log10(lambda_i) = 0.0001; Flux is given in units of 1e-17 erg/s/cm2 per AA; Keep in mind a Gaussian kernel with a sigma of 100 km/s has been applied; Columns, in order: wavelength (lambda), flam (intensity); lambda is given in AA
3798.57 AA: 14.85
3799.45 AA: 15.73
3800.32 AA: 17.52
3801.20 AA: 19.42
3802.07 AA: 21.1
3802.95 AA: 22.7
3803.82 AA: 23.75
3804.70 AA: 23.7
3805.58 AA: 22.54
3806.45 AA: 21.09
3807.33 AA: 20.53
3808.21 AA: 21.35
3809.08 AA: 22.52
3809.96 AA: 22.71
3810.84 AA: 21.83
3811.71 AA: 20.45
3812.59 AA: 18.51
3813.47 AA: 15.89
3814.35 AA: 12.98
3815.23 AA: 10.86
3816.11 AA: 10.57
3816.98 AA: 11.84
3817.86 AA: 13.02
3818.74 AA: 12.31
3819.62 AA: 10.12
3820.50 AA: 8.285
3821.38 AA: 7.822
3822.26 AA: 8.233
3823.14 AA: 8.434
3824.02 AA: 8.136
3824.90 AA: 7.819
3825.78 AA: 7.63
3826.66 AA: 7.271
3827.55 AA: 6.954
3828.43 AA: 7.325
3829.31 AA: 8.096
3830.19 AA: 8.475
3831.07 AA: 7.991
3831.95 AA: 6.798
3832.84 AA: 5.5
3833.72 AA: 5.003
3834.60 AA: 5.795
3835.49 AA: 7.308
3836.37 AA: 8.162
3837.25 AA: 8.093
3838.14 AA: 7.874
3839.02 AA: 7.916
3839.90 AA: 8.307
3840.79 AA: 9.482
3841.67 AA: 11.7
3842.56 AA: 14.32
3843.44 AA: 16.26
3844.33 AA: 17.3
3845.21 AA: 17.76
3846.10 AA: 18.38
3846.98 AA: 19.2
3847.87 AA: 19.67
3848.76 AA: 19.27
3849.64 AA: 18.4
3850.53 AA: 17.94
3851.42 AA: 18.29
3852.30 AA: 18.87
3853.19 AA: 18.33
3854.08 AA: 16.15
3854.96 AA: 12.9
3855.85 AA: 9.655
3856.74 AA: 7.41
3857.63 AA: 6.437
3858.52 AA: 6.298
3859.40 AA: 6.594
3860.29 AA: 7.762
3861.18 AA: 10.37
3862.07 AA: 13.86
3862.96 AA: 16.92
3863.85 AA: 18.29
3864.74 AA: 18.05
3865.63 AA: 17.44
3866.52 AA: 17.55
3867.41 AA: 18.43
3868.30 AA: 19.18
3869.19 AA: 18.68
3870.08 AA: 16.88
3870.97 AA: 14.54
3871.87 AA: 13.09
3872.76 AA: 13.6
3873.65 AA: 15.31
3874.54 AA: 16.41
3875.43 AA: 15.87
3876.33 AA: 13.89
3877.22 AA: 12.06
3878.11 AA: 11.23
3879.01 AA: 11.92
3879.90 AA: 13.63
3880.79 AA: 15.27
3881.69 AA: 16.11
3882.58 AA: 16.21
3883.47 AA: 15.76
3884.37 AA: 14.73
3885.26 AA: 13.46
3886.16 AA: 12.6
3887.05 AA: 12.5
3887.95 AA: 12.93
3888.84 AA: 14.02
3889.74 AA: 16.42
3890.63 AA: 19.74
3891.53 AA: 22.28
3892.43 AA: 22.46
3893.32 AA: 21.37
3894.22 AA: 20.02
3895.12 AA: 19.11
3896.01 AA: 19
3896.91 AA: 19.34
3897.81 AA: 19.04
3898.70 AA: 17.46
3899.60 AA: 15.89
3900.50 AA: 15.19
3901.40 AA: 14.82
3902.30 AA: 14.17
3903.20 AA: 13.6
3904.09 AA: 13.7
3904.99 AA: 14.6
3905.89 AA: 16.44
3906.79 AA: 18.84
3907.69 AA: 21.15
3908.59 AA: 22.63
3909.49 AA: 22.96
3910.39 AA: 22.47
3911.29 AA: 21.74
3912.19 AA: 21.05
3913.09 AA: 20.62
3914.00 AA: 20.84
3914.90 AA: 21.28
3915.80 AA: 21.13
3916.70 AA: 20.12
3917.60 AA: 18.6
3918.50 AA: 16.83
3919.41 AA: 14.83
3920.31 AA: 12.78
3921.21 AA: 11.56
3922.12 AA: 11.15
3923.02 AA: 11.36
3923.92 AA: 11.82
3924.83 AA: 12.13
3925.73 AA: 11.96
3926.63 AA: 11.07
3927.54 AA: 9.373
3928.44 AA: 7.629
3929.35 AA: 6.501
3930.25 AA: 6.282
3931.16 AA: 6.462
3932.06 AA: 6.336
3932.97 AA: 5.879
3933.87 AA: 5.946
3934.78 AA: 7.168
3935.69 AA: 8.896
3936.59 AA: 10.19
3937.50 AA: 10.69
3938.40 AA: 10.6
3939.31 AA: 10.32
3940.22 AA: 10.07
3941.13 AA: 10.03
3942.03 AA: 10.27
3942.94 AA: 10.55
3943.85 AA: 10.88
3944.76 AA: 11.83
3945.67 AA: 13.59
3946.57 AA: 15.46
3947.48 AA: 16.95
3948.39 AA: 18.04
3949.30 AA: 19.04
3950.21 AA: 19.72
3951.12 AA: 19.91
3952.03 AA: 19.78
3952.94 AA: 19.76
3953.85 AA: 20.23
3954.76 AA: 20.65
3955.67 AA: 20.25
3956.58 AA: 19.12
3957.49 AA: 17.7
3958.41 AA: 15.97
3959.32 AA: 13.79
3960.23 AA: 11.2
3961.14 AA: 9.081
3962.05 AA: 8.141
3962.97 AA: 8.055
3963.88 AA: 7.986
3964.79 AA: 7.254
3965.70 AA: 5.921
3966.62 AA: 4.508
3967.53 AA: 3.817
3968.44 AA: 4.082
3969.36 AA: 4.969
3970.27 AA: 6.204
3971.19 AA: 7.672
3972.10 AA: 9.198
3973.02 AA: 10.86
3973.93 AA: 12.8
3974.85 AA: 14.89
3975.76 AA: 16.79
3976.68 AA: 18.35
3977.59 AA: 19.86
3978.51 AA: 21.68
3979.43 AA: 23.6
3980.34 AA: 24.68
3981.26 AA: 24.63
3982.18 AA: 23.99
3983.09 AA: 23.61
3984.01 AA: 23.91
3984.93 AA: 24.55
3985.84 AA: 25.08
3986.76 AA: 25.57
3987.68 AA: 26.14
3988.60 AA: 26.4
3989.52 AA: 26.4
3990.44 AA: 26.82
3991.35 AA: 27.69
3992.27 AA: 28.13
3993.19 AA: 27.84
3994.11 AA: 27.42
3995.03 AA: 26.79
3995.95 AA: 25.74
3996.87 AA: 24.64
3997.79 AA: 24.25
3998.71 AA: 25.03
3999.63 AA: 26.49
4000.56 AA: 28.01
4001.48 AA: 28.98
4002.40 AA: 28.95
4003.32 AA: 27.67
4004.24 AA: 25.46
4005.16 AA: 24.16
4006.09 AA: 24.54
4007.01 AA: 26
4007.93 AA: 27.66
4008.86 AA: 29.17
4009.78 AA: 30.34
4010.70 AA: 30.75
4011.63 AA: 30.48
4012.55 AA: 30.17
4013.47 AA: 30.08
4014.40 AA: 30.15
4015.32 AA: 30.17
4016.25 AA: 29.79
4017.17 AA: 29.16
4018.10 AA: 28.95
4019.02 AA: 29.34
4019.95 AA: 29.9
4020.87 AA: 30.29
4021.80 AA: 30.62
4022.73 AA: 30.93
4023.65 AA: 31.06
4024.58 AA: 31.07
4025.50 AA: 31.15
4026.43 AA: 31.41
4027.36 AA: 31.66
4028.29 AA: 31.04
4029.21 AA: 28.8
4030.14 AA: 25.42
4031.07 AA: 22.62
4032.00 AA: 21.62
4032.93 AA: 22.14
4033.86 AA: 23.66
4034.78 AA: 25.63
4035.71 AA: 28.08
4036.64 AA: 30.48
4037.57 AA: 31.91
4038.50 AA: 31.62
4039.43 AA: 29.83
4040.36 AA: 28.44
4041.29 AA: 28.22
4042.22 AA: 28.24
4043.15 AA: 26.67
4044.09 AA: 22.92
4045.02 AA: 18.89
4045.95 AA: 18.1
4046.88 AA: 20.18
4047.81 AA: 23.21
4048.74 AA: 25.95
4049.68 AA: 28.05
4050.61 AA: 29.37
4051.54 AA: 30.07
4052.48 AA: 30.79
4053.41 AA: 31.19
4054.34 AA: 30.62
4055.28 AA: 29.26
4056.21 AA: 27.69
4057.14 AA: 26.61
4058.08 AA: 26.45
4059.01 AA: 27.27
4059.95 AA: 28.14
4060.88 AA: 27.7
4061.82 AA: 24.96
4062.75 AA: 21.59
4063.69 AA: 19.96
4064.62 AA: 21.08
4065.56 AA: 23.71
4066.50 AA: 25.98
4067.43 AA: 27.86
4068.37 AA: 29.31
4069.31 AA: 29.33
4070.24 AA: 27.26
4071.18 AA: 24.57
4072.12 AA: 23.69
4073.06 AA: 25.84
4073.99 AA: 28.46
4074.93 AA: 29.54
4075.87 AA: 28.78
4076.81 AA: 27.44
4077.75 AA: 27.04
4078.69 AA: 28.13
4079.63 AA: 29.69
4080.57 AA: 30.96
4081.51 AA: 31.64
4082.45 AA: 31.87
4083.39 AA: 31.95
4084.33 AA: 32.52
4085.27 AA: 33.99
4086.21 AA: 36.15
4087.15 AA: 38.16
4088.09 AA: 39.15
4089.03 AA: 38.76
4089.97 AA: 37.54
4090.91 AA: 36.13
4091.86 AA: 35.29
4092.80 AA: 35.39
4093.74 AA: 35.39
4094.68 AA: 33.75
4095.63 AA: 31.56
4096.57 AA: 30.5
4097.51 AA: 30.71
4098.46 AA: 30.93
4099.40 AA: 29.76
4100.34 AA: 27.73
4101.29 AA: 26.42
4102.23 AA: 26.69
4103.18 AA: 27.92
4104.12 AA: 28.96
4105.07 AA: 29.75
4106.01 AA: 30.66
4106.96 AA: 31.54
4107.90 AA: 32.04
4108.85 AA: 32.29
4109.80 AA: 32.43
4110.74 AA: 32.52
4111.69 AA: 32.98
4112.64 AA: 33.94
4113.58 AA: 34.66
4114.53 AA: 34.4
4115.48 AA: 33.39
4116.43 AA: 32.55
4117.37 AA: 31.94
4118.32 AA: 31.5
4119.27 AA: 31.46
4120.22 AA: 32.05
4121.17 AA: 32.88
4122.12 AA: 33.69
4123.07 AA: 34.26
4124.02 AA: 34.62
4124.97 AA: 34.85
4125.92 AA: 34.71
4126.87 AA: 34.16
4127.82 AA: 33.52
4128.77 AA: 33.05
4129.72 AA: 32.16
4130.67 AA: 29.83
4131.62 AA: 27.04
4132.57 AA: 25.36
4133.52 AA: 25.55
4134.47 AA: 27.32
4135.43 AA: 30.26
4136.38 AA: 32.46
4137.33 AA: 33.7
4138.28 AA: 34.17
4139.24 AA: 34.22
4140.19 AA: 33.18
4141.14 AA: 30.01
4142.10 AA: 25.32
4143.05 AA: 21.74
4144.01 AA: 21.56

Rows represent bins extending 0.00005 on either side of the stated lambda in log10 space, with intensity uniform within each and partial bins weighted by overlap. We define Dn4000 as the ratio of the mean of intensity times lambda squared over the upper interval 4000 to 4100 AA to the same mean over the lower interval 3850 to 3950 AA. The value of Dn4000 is 2.13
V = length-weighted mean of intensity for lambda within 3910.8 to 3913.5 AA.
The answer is 21.2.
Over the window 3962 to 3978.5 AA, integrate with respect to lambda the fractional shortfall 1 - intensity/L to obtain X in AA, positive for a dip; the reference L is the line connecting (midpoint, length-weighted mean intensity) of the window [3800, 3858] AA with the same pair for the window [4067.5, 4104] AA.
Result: 9.5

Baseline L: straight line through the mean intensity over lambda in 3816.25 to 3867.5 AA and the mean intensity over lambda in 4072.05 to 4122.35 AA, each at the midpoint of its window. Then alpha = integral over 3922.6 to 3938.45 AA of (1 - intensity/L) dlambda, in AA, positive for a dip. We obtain 8.3 AA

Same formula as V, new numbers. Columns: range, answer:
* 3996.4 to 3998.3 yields 24.5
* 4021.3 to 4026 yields 31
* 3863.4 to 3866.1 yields 17.9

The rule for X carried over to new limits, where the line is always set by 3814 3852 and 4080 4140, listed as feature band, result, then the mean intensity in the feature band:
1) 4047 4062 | 0.1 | 27.8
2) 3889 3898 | -2.3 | 19.7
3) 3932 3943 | 5.8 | 9.04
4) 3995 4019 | -3.4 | 27.9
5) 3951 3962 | 1.9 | 16.9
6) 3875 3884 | 0.3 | 14.2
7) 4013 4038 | -2.9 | 28.8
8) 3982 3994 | -1.6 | 26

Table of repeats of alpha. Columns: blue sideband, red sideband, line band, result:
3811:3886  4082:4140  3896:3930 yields 2.60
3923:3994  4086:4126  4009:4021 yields -4.57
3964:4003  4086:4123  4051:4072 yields 0.96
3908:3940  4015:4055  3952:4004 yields 4.52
